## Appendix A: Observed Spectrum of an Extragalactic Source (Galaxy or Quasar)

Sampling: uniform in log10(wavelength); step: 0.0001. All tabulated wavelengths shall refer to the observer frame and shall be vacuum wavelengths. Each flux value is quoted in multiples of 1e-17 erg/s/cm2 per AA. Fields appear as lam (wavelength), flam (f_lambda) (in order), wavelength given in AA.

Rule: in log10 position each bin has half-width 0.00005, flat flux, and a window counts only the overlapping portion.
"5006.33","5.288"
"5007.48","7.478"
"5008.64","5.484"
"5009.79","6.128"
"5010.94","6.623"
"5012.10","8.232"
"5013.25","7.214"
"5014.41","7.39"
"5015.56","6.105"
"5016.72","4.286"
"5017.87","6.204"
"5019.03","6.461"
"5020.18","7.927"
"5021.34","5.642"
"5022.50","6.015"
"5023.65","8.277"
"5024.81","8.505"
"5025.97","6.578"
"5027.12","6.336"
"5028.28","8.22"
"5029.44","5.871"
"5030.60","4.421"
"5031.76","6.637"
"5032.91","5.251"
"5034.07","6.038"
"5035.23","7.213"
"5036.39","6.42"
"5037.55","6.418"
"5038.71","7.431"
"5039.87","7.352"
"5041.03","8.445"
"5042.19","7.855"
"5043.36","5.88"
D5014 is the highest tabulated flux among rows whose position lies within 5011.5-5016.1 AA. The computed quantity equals 8.232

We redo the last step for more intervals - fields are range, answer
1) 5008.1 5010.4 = 6.128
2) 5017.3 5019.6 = 6.461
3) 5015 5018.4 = 6.204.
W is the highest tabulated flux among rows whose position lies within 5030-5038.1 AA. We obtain 7.213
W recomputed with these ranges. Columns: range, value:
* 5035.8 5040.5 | 7.431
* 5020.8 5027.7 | 8.505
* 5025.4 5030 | 8.22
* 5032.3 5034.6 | 6.038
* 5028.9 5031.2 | 5.871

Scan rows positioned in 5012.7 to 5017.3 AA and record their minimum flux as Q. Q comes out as 4.286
